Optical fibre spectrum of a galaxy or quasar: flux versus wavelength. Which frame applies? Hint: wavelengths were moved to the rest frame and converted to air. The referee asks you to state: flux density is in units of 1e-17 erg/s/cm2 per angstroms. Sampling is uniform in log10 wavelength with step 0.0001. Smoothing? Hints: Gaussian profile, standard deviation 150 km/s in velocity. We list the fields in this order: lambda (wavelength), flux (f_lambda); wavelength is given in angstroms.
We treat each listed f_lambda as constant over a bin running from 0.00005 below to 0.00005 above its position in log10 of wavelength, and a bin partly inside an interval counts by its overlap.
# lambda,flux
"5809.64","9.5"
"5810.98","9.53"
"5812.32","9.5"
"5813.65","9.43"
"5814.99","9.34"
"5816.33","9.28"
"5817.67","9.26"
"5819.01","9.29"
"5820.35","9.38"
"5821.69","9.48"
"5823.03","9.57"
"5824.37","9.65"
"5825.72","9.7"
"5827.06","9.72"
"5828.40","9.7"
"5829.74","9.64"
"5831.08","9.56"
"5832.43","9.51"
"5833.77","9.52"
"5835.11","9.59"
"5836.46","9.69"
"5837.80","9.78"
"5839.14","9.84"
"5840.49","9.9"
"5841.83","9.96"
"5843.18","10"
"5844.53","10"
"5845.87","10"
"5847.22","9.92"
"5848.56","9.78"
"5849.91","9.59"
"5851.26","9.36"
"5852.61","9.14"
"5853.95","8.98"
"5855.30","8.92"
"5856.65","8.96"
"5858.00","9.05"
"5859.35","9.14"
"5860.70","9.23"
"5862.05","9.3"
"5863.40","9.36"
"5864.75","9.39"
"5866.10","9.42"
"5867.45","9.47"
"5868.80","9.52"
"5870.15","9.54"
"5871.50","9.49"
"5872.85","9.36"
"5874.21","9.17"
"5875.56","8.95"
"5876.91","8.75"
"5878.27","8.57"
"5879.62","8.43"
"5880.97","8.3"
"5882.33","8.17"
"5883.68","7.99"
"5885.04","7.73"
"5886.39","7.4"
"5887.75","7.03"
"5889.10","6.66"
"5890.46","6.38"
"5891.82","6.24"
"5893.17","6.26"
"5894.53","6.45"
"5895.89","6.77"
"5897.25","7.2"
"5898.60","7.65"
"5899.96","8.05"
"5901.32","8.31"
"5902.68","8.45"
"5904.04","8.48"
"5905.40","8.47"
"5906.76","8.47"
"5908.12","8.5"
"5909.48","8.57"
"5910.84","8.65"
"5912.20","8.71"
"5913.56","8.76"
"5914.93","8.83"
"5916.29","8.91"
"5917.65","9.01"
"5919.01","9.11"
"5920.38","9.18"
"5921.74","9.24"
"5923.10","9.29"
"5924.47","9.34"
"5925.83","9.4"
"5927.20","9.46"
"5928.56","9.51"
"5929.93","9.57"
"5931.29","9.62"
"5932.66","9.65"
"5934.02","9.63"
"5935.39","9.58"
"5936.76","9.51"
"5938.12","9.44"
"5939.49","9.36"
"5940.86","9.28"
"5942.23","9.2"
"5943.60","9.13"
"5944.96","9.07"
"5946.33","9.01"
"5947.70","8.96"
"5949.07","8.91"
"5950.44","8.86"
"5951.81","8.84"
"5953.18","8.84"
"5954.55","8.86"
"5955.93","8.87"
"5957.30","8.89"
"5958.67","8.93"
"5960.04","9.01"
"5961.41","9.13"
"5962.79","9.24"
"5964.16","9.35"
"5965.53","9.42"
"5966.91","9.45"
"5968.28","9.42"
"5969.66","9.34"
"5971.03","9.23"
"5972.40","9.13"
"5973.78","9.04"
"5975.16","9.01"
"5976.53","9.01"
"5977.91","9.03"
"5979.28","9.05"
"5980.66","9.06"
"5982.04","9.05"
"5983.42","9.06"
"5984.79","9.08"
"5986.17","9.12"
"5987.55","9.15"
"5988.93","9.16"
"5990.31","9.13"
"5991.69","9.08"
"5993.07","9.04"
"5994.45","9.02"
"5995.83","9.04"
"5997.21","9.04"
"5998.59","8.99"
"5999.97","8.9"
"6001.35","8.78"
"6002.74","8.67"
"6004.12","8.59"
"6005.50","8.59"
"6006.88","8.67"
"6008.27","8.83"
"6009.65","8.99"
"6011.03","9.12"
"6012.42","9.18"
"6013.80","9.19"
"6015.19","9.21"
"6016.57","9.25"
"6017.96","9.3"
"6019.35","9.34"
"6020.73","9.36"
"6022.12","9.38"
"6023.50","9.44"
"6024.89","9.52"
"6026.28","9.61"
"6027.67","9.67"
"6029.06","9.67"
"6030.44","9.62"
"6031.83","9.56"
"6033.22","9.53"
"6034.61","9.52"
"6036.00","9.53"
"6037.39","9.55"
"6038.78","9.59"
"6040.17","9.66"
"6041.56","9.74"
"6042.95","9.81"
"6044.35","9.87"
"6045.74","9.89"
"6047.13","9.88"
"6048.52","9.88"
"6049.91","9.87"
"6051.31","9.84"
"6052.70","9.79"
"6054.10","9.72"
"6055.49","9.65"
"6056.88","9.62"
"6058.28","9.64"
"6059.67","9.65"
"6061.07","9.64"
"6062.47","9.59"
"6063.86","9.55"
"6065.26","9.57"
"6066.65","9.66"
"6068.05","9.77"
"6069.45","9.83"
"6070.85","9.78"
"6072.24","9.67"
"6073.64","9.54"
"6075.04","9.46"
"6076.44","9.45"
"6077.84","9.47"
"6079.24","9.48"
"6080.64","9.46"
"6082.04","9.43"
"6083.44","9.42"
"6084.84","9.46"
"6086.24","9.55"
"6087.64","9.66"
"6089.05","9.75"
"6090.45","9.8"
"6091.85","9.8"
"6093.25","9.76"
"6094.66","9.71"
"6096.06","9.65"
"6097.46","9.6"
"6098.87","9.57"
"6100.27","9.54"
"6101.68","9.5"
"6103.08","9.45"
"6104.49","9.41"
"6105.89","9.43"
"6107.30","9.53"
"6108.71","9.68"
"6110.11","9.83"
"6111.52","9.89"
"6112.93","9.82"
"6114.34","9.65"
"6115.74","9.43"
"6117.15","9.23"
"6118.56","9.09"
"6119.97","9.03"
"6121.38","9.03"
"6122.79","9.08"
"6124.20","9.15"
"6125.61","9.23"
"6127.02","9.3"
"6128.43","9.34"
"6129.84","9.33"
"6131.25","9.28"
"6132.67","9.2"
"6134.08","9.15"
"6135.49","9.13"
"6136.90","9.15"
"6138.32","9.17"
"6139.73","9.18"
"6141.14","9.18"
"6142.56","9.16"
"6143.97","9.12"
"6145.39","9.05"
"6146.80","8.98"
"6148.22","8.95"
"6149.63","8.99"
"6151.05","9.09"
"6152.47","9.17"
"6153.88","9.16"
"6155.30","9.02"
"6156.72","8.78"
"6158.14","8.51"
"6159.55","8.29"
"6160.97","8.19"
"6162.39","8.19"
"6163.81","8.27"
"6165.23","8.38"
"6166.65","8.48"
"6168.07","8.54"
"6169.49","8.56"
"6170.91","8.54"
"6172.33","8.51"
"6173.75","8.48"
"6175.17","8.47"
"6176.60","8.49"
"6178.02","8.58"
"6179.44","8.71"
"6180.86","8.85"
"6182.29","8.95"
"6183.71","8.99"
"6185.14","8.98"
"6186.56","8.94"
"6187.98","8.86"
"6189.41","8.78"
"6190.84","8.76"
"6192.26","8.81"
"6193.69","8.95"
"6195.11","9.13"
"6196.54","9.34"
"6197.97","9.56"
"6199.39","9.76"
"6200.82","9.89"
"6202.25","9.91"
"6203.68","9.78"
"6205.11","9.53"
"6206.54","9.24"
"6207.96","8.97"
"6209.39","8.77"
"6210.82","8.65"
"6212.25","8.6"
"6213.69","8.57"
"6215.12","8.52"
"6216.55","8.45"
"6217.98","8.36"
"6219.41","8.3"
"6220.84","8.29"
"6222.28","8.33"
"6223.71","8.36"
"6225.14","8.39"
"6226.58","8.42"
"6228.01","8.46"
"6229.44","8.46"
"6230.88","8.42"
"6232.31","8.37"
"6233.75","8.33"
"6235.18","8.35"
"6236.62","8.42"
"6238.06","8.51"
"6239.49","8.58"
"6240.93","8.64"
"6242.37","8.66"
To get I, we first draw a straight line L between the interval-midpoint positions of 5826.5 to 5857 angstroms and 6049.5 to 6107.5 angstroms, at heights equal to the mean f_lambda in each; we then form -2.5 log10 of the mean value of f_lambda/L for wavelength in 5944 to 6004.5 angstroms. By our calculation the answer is 0.07 mag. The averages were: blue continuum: 9.62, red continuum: 9.61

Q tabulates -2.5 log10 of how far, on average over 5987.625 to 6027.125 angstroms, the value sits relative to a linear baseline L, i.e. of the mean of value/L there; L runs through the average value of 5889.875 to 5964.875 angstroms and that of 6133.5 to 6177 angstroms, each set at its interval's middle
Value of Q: -0.04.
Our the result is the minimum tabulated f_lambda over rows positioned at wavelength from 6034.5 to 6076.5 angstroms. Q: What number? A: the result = 9.45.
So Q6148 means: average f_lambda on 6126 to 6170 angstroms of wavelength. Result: 8.92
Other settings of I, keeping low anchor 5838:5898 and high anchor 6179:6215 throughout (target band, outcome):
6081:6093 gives -0.08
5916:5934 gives -0.07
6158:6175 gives 0.08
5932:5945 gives -0.07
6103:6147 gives -0.04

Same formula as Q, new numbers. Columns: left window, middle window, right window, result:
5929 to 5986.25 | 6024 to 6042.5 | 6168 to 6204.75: -0.06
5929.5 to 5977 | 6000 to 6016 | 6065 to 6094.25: 0.06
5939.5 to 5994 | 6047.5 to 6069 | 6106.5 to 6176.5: -0.08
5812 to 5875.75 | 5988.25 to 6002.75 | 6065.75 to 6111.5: 0.07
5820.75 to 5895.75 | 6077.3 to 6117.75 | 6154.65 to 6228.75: -0.09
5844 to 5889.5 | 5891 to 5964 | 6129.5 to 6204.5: 0.02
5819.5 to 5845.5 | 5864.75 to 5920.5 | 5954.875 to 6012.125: 0.14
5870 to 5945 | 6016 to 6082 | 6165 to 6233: -0.11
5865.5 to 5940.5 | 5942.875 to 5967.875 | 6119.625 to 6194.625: -0.05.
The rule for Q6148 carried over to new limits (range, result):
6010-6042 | 9.45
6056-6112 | 9.61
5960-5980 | 9.2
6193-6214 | 9.26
